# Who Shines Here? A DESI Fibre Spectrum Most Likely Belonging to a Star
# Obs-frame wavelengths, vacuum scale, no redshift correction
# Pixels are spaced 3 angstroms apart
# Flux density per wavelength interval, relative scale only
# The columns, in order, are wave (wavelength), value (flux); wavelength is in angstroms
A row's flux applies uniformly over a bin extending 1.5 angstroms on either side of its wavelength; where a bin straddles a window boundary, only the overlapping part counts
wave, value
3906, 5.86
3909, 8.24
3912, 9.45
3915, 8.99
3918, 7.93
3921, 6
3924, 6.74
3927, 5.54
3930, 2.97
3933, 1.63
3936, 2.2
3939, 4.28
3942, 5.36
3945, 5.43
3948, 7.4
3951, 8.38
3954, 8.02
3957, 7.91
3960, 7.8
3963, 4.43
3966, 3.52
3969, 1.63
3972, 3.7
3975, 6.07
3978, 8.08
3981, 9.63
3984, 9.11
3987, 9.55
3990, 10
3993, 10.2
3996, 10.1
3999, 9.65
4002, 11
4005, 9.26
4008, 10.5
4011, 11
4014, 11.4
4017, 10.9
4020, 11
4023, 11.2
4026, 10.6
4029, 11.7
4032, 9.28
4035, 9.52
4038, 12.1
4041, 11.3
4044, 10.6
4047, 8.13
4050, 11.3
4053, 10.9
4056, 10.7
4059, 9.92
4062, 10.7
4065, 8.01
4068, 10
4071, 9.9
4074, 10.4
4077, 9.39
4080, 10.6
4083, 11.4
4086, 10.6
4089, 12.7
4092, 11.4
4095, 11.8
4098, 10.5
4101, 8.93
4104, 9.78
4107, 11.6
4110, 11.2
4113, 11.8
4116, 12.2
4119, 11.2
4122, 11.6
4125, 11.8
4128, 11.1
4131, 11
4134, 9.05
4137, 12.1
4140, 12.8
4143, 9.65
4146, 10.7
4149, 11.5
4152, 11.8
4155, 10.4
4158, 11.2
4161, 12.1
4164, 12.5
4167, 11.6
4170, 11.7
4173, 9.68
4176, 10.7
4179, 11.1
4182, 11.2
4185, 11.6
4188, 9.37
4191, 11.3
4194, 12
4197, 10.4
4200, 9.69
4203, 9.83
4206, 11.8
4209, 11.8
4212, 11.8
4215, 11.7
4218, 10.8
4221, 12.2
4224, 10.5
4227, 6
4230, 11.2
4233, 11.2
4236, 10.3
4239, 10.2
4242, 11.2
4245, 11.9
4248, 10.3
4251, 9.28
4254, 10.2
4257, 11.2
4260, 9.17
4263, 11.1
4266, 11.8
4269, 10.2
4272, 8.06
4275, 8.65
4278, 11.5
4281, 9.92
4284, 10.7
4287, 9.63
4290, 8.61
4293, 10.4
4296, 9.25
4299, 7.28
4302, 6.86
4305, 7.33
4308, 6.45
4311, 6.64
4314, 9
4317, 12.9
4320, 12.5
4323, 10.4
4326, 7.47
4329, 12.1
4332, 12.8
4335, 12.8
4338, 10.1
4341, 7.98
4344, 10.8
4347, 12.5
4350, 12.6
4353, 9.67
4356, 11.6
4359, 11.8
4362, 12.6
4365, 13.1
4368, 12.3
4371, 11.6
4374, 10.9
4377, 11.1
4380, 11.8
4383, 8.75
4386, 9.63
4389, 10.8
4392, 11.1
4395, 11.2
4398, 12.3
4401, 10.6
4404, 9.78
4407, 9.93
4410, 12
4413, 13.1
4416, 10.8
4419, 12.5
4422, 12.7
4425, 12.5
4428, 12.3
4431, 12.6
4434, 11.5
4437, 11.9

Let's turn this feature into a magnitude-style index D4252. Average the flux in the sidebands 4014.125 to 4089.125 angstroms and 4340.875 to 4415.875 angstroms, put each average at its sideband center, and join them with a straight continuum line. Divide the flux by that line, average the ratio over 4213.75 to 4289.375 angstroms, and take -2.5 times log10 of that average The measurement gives 0.06 mag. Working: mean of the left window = 10.5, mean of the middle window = 10.3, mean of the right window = 11.2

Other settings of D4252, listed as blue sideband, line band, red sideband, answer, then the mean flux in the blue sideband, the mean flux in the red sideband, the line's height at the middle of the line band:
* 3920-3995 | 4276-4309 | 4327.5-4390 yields 0.17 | 6.25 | 11.3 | 10.5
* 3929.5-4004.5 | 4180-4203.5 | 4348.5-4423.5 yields -0.16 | 6.81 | 11.4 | 9.25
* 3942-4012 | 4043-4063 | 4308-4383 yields -0.21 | 7.85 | 11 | 8.5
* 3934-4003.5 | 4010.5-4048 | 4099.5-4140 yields -0.23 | 7.07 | 11.1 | 8.68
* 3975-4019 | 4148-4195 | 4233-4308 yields -0.15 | 9.9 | 9.75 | 9.81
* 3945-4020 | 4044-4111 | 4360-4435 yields -0.16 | 8.3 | 11.5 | 9.03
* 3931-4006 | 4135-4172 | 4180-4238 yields -0.16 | 6.93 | 10.8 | 9.89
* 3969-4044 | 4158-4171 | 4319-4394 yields -0.15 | 9.72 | 11.1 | 10.4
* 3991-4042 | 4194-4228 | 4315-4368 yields 0.04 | 10.6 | 11.4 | 11.1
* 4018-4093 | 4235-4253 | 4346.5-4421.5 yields 0.05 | 10.5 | 11.4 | 11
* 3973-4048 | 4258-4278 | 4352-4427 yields 0.10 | 10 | 11.4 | 11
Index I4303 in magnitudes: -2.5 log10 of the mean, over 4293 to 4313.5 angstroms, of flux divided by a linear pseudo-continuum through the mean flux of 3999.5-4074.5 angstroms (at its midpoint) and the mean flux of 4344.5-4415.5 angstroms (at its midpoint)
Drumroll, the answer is 0.41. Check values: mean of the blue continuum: 10.4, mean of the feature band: 7.61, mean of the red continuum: 11.3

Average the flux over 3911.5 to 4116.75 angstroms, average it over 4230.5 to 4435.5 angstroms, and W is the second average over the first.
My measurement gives 1.2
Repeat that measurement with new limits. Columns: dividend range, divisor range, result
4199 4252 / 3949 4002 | 1.40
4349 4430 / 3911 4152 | 1.24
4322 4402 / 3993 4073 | 1.07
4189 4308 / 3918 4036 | 1.31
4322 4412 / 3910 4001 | 1.64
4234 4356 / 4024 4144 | 0.94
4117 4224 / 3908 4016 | 1.52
